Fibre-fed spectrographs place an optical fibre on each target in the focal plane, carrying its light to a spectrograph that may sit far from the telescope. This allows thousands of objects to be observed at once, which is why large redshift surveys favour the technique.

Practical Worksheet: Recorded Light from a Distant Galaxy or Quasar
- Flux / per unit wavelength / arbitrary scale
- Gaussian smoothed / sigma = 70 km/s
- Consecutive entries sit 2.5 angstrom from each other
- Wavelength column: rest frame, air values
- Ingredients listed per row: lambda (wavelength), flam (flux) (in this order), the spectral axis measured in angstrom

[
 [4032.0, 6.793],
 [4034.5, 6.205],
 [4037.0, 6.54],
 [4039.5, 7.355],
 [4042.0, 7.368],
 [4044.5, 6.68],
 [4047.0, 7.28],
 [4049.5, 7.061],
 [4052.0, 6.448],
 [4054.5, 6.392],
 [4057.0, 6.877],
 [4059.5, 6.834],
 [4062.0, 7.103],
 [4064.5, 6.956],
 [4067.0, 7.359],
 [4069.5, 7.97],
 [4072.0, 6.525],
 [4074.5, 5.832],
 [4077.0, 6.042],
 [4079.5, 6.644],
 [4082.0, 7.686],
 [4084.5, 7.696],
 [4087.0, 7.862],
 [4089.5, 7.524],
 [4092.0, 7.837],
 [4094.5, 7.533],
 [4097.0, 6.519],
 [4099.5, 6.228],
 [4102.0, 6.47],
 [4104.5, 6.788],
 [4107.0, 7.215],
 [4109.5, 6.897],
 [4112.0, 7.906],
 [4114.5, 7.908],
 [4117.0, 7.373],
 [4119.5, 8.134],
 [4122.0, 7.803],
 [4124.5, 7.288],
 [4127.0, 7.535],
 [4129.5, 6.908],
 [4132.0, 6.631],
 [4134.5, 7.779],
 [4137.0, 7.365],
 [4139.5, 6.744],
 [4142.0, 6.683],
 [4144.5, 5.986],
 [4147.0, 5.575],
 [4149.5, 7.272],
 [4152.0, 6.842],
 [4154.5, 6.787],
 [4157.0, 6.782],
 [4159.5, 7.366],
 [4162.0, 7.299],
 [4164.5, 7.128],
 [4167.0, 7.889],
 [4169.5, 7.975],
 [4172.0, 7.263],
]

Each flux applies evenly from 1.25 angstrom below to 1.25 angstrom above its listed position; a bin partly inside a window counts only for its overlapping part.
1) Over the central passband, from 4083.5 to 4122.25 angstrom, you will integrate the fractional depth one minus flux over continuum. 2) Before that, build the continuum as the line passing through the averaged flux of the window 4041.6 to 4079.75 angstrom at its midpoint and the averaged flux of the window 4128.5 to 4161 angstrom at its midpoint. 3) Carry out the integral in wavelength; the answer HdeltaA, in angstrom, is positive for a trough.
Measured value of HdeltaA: -2.9 angstrom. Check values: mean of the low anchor 6.83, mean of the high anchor 6.83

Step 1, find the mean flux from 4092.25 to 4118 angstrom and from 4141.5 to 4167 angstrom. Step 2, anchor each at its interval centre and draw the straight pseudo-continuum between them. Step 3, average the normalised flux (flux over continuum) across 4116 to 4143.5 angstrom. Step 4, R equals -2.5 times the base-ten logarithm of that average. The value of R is -0.05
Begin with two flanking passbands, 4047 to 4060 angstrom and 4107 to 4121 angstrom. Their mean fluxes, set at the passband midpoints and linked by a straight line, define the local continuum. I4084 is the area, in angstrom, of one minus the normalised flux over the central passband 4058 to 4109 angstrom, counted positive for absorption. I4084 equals 1.1 angstrom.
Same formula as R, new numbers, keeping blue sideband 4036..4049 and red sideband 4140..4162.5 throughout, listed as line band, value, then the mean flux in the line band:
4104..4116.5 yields -0.08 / 7.38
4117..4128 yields -0.13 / 7.66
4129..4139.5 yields -0.06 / 7.14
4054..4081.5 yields 0.03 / 6.81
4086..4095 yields -0.12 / 7.7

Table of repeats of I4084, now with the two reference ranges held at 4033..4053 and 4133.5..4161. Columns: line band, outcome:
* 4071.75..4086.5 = 0.1 angstrom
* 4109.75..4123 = -1.8 angstrom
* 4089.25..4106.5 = -0.3 angstrom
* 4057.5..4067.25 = -0.2 angstrom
